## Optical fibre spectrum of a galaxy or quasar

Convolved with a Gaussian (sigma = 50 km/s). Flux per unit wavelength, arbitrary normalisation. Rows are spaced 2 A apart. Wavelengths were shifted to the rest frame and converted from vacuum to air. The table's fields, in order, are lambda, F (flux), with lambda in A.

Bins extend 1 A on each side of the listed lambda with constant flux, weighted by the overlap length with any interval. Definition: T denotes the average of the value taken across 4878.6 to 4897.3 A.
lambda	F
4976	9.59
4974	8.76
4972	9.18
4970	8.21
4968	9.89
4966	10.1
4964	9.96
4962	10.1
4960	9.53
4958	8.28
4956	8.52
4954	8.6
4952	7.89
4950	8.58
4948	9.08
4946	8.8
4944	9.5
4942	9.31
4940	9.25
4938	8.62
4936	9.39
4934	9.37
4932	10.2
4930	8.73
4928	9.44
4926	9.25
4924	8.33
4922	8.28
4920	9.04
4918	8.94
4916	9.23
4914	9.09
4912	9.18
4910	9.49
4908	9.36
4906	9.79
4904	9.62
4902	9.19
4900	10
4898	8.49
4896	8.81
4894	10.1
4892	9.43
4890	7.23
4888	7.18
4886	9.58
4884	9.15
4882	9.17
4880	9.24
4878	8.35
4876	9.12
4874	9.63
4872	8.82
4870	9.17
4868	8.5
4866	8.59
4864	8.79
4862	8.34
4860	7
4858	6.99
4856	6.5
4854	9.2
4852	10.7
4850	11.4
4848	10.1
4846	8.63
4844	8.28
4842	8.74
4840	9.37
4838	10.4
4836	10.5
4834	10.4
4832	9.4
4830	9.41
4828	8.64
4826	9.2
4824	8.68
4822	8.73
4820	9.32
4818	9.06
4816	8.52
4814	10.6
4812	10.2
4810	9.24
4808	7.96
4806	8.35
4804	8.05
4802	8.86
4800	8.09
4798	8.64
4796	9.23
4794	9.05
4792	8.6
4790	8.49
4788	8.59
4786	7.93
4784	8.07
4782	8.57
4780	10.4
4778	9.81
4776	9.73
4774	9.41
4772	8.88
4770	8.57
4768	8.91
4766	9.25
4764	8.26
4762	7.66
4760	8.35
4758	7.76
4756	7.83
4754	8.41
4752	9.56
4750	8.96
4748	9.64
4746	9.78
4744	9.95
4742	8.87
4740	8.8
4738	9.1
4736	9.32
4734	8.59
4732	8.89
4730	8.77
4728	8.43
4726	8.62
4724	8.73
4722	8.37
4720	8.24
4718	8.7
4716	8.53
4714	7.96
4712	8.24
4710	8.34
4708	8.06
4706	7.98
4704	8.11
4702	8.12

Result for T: 8.86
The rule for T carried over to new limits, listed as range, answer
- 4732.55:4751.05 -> 9.22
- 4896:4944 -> 9.2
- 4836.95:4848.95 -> 9.26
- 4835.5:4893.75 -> 8.9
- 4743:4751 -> 9.58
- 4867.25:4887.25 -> 9.06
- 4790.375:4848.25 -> 9.09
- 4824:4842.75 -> 9.53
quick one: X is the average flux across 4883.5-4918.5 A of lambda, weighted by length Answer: 9.11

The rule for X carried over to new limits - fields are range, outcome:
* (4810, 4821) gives 9.51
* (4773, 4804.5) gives 8.86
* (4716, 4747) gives 8.87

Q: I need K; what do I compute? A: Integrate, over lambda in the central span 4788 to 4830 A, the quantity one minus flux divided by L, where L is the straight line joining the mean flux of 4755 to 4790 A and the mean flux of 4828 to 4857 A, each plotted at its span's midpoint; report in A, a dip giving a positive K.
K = 1.0 A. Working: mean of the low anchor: 8.7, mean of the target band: 8.88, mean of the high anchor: 9.47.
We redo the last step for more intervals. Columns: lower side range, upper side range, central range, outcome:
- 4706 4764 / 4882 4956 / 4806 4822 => -0.67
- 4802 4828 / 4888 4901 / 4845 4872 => 0.46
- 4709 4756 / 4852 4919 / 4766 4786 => -0.64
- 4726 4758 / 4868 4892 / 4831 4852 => -2.21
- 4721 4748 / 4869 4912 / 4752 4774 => 1.23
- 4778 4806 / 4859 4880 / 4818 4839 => -1.87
